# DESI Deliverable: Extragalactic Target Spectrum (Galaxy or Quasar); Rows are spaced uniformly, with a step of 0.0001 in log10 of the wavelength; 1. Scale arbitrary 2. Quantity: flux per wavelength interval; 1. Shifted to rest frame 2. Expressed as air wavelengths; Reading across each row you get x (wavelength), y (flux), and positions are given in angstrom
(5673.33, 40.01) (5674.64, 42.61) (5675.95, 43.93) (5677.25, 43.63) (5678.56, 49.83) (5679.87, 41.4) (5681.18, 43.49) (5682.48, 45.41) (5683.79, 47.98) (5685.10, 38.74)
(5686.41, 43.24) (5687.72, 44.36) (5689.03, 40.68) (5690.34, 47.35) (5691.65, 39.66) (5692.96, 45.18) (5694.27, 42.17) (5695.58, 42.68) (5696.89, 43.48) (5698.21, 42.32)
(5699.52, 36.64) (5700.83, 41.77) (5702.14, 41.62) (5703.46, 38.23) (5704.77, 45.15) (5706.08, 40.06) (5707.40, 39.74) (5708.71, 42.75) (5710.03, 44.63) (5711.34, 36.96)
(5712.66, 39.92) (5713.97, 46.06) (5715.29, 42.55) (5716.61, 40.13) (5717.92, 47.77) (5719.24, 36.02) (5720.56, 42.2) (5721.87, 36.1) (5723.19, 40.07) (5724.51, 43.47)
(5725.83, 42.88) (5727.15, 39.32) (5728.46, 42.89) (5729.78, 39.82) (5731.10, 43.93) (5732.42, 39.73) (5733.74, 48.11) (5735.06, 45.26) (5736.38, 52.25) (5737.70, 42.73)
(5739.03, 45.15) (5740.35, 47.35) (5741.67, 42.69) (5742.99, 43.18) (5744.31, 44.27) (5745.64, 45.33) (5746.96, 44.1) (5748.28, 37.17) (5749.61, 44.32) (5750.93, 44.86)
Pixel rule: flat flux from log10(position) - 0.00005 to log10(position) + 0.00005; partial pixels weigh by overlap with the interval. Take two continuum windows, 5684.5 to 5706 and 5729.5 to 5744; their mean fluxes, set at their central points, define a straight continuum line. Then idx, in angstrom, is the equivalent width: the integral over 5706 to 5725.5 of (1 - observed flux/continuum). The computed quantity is 0.9 angstrom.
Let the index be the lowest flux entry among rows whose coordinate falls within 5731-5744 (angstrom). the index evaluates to 39.73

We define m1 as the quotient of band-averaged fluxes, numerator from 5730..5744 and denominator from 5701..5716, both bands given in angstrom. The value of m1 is 1.08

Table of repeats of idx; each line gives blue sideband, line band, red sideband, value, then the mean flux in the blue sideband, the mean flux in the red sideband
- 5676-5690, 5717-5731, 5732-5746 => 1.2 angstrom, 44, 45.2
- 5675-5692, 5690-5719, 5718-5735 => 0.5 angstrom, 43.9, 41.6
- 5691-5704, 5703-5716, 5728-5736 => 0.2 angstrom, 41.4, 43.6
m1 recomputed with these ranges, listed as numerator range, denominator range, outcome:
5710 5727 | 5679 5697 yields 0.95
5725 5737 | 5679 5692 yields 1.01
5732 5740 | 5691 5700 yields 1.09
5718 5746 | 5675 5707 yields 1.00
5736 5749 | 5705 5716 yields 1.06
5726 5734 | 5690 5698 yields 0.97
